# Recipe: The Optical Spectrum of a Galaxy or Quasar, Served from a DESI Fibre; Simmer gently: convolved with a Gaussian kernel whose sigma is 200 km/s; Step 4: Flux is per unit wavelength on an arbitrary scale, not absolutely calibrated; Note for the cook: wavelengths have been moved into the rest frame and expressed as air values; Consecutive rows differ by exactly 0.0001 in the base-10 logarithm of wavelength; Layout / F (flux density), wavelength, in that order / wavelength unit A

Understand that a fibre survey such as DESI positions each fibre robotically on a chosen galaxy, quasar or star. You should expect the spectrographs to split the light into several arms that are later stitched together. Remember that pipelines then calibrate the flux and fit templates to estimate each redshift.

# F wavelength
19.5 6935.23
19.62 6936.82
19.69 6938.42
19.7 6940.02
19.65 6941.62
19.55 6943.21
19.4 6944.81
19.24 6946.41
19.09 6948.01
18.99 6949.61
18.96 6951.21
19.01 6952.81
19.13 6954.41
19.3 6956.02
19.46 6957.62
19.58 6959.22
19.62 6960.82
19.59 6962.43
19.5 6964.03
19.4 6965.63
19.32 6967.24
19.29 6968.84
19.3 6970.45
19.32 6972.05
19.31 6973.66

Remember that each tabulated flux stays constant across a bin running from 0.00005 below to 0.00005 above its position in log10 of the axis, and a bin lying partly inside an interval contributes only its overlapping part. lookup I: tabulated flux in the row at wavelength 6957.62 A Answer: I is 19.46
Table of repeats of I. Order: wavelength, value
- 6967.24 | 19.32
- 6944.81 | 19.4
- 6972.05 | 19.32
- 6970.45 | 19.3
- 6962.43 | 19.59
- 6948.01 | 19.09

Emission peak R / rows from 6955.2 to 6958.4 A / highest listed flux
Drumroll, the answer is 19.46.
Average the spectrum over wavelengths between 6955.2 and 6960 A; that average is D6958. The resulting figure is 19.4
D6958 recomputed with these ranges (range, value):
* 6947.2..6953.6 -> 19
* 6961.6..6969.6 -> 19.4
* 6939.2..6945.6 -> 19.6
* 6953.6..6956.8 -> 19.2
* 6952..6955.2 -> 19.1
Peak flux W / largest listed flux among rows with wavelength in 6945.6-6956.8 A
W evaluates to 19.3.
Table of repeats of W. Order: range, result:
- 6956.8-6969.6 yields 19.62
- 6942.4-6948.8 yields 19.55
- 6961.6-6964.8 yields 19.59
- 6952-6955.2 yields 19.13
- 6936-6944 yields 19.7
